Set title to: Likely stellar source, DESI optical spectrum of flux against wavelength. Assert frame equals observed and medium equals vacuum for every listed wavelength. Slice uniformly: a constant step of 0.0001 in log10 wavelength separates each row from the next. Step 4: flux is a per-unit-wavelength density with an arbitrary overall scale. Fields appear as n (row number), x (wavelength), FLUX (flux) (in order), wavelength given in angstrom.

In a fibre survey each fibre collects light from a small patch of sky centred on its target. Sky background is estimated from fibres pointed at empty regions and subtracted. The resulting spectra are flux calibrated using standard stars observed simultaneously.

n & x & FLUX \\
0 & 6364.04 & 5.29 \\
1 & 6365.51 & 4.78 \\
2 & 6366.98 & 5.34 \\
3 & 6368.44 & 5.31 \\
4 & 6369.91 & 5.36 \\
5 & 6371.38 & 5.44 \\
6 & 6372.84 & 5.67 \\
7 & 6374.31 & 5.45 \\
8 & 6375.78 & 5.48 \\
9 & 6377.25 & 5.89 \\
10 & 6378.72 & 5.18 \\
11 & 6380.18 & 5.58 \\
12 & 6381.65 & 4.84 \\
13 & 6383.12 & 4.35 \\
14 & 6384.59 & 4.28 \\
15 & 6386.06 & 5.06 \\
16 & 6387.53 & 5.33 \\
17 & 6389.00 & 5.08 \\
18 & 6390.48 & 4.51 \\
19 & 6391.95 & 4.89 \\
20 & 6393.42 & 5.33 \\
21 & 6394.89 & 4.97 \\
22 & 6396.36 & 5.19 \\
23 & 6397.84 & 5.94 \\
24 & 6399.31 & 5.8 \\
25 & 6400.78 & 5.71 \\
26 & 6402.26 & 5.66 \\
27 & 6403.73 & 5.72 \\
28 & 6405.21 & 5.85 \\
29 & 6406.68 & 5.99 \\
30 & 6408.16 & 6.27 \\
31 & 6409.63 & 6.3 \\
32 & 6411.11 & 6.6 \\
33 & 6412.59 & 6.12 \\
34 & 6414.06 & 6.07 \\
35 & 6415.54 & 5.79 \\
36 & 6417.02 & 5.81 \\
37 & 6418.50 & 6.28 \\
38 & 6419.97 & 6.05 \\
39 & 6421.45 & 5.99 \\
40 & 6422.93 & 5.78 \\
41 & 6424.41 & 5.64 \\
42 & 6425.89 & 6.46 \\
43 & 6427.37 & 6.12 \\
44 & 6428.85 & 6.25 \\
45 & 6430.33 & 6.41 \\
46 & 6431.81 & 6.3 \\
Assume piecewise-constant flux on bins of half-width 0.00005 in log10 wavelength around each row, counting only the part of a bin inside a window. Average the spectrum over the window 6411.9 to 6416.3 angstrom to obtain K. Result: 5.99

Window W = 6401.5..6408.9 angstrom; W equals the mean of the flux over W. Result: 5.9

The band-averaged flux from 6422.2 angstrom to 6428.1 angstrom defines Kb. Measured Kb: 6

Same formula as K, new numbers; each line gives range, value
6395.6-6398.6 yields 5.56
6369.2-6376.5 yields 5.48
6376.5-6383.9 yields 5.17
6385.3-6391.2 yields 4.99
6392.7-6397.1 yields 5.16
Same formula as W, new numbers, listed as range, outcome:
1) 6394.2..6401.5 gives 5.53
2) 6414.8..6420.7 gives 5.98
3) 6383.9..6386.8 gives 4.68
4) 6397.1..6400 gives 5.87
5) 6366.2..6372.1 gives 5.35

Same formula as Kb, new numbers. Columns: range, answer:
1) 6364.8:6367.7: 5.05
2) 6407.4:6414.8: 6.27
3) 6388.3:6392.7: 4.82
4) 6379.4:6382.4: 5.22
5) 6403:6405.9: 5.77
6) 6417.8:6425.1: 5.95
